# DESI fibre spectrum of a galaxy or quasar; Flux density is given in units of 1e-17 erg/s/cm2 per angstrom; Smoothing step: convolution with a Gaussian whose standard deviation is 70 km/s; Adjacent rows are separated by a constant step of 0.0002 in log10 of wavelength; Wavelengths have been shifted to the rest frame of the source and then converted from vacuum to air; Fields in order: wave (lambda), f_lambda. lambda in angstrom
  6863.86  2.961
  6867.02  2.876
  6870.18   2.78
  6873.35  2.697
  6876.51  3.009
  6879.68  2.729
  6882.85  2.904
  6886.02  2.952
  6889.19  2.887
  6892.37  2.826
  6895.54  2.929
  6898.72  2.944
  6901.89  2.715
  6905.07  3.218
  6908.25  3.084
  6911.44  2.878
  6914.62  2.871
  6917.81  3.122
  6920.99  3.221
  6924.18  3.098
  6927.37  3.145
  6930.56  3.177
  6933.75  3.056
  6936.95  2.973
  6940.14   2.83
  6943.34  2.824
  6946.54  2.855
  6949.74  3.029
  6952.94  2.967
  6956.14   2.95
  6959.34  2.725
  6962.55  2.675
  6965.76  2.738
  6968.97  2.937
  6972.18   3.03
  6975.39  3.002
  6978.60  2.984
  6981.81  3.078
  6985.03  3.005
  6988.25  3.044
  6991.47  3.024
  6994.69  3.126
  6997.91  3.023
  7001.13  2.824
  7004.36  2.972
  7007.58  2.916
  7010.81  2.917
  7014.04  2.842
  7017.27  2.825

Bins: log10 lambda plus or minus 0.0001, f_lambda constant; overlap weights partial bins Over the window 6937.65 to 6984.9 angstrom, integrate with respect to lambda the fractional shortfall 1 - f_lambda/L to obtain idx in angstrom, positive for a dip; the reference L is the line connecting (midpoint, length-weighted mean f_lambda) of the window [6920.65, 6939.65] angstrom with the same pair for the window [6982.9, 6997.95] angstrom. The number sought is 2.5 angstrom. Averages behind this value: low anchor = 3.09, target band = 2.91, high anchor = 3.05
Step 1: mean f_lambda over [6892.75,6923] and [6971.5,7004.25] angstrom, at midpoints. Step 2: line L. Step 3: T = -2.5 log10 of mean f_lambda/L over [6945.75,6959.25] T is 0.03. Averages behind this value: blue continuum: 2.99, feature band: 2.93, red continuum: 3.01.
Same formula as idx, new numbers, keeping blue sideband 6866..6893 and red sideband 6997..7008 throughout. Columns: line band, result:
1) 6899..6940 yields -2.3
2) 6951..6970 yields 0.5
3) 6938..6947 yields 0.2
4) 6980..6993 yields -0.5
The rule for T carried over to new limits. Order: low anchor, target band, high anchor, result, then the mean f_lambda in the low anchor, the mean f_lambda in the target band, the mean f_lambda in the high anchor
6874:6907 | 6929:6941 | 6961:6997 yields -0.030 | 2.91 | 3.02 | 2.97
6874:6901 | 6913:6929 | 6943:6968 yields -0.082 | 2.89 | 3.09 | 2.85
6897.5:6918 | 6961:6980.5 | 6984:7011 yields 0.030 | 2.97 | 2.9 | 2.99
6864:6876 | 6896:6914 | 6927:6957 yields -0.023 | 2.83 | 2.96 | 2.97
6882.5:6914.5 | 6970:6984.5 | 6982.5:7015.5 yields -0.020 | 2.93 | 3.02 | 2.97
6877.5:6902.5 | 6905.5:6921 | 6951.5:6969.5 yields -0.064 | 2.87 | 3.03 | 2.82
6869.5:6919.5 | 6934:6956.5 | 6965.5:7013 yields 0.009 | 2.91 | 2.92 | 2.98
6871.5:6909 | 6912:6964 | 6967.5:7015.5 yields -0.011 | 2.9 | 2.97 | 2.98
